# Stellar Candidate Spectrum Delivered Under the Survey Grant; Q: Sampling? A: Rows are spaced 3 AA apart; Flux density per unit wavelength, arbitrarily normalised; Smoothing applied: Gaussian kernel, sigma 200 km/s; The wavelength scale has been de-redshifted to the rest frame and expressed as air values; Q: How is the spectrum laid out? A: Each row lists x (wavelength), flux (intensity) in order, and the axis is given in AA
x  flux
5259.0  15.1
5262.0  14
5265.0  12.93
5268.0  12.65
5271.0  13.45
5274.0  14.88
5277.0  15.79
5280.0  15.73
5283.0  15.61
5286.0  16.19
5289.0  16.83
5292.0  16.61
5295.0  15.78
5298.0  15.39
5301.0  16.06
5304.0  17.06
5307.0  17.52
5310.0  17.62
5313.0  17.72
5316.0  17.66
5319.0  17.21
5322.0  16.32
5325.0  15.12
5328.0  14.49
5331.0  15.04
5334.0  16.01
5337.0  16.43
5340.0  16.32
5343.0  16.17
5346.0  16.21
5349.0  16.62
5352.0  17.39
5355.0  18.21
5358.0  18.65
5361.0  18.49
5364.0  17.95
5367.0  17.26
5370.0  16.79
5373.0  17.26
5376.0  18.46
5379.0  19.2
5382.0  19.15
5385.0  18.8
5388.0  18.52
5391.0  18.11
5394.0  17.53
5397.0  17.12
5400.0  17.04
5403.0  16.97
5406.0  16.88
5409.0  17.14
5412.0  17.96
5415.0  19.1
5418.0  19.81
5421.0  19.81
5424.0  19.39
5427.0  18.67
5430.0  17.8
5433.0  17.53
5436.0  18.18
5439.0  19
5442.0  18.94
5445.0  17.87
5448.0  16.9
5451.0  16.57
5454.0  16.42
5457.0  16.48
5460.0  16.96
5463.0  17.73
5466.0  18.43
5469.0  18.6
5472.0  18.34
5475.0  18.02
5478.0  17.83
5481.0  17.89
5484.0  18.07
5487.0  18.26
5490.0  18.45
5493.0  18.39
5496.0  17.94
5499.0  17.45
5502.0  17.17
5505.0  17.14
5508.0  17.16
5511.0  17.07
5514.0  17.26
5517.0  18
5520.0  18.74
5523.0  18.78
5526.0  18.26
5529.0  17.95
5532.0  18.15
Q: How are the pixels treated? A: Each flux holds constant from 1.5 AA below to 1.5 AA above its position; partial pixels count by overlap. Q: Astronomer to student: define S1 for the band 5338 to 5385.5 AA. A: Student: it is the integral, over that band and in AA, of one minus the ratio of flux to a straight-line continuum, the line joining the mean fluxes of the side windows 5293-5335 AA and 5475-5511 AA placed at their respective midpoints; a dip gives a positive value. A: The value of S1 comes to -2.56 AA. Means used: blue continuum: 16.4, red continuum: 17.8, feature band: 17.6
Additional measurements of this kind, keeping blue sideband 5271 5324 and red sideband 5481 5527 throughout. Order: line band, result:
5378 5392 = -1.45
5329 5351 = 0.76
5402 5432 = -1.95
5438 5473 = -0.28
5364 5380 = -0.81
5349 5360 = -0.73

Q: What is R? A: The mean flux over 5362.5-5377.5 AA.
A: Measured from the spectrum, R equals 17.5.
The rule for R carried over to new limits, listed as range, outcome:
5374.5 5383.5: 18.9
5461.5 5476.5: 18.2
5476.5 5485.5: 17.9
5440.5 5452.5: 17.6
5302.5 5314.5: 17.5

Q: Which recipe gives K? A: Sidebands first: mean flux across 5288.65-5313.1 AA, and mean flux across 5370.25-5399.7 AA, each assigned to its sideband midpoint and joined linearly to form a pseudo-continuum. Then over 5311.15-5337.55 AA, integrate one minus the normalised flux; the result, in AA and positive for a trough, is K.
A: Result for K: 1.3 AA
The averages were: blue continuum 16.7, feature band 16.2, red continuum 18.1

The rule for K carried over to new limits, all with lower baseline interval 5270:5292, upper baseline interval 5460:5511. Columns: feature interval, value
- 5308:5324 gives -1.24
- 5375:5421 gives -3.43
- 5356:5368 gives -1.17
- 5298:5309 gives -0.58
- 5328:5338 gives 0.37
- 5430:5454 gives -0.51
